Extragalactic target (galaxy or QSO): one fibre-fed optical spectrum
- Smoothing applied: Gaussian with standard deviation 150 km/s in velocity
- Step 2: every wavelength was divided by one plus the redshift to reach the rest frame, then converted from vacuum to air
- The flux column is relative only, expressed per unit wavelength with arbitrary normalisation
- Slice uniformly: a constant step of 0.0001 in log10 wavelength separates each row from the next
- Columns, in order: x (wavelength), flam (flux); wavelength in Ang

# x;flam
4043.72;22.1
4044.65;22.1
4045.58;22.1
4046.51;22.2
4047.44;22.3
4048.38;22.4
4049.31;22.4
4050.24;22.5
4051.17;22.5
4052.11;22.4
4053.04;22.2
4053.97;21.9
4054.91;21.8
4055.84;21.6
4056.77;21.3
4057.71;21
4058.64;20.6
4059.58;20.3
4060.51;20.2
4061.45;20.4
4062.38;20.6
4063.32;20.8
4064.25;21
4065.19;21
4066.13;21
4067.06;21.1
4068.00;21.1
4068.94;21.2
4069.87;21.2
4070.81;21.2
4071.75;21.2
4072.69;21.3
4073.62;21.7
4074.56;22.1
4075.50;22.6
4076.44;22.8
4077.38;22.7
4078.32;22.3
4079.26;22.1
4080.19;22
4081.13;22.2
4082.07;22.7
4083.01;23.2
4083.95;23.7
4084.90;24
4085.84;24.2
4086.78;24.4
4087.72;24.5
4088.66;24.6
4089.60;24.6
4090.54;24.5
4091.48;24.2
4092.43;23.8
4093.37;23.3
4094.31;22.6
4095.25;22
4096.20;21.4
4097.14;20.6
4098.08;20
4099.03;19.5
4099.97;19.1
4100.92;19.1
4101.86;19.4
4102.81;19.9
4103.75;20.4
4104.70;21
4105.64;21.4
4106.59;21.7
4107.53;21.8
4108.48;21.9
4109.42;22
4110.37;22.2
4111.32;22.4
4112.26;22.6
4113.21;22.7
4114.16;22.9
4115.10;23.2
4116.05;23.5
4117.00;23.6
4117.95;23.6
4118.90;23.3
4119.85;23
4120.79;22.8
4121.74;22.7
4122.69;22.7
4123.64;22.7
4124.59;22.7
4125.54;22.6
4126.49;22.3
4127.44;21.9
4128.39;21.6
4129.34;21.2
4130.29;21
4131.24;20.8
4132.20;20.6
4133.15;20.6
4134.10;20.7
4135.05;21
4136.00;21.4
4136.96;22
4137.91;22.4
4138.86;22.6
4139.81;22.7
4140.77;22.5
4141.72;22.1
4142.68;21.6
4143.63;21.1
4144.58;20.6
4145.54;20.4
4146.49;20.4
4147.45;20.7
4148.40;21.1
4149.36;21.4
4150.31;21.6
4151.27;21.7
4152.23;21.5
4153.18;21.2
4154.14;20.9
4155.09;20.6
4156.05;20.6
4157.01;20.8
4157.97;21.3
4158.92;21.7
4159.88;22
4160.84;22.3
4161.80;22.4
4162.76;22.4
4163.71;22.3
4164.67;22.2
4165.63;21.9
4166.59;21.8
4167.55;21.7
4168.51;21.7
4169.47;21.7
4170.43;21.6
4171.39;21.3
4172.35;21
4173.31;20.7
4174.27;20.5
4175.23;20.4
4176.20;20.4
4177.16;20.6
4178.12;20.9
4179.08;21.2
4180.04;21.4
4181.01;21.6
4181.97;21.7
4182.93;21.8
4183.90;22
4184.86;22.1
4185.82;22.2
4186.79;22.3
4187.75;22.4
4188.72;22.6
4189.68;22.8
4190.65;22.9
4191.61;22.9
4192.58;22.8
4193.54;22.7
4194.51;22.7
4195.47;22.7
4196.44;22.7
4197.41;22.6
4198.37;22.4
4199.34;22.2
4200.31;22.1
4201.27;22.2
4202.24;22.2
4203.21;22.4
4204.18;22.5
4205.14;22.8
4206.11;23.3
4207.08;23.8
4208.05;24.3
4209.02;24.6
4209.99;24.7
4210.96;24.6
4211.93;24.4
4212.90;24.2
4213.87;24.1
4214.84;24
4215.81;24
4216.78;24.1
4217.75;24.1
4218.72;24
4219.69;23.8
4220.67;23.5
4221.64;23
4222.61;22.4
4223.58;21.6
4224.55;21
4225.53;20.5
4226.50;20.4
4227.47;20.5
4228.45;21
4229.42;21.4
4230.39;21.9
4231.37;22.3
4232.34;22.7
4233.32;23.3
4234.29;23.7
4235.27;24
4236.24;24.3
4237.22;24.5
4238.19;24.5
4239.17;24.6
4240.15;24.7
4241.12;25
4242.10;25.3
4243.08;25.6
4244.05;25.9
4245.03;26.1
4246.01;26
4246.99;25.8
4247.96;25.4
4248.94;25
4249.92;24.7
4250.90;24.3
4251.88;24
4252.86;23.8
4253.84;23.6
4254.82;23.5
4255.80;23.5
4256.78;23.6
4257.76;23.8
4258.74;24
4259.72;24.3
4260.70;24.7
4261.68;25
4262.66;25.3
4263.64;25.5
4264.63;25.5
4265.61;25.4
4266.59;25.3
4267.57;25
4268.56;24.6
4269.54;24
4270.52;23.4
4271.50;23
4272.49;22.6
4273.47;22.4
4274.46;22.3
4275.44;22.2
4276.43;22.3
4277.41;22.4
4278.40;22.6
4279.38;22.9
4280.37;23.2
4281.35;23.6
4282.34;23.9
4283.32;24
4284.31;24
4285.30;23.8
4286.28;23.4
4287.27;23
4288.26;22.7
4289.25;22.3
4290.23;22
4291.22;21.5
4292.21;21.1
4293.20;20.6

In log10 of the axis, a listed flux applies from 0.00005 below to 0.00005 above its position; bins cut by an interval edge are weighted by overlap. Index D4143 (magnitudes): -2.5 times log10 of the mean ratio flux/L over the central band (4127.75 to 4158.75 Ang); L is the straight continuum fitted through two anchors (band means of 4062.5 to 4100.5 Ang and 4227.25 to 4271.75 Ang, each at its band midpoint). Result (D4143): 0.08 mag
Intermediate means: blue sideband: 22.2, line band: 21.3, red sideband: 24.2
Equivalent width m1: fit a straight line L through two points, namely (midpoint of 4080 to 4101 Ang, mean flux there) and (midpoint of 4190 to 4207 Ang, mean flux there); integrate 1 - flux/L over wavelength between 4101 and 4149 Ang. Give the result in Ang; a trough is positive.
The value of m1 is 1.8 Ang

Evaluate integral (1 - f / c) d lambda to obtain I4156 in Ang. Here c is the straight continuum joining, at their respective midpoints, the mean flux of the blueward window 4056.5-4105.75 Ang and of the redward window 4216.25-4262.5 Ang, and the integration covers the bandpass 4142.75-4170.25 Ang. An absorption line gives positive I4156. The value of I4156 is 1.6 Ang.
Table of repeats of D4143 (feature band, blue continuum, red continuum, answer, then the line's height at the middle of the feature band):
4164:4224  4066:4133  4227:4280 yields 0.04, 23.3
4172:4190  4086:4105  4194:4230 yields 0.06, 22.6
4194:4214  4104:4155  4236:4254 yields 0.03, 23.8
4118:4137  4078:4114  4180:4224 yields 0.03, 22.4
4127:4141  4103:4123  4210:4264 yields 0.06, 22.7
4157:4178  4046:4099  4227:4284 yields 0.08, 23.1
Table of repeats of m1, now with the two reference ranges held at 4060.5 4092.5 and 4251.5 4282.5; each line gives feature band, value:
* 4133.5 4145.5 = 0.61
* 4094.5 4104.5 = 1.02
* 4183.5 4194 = 0.31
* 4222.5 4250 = -0.04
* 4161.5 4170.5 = 0.41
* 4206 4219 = -0.45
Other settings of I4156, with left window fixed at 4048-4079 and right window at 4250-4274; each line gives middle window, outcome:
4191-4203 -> 0.4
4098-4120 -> 0.4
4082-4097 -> -1.2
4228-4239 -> 0.3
